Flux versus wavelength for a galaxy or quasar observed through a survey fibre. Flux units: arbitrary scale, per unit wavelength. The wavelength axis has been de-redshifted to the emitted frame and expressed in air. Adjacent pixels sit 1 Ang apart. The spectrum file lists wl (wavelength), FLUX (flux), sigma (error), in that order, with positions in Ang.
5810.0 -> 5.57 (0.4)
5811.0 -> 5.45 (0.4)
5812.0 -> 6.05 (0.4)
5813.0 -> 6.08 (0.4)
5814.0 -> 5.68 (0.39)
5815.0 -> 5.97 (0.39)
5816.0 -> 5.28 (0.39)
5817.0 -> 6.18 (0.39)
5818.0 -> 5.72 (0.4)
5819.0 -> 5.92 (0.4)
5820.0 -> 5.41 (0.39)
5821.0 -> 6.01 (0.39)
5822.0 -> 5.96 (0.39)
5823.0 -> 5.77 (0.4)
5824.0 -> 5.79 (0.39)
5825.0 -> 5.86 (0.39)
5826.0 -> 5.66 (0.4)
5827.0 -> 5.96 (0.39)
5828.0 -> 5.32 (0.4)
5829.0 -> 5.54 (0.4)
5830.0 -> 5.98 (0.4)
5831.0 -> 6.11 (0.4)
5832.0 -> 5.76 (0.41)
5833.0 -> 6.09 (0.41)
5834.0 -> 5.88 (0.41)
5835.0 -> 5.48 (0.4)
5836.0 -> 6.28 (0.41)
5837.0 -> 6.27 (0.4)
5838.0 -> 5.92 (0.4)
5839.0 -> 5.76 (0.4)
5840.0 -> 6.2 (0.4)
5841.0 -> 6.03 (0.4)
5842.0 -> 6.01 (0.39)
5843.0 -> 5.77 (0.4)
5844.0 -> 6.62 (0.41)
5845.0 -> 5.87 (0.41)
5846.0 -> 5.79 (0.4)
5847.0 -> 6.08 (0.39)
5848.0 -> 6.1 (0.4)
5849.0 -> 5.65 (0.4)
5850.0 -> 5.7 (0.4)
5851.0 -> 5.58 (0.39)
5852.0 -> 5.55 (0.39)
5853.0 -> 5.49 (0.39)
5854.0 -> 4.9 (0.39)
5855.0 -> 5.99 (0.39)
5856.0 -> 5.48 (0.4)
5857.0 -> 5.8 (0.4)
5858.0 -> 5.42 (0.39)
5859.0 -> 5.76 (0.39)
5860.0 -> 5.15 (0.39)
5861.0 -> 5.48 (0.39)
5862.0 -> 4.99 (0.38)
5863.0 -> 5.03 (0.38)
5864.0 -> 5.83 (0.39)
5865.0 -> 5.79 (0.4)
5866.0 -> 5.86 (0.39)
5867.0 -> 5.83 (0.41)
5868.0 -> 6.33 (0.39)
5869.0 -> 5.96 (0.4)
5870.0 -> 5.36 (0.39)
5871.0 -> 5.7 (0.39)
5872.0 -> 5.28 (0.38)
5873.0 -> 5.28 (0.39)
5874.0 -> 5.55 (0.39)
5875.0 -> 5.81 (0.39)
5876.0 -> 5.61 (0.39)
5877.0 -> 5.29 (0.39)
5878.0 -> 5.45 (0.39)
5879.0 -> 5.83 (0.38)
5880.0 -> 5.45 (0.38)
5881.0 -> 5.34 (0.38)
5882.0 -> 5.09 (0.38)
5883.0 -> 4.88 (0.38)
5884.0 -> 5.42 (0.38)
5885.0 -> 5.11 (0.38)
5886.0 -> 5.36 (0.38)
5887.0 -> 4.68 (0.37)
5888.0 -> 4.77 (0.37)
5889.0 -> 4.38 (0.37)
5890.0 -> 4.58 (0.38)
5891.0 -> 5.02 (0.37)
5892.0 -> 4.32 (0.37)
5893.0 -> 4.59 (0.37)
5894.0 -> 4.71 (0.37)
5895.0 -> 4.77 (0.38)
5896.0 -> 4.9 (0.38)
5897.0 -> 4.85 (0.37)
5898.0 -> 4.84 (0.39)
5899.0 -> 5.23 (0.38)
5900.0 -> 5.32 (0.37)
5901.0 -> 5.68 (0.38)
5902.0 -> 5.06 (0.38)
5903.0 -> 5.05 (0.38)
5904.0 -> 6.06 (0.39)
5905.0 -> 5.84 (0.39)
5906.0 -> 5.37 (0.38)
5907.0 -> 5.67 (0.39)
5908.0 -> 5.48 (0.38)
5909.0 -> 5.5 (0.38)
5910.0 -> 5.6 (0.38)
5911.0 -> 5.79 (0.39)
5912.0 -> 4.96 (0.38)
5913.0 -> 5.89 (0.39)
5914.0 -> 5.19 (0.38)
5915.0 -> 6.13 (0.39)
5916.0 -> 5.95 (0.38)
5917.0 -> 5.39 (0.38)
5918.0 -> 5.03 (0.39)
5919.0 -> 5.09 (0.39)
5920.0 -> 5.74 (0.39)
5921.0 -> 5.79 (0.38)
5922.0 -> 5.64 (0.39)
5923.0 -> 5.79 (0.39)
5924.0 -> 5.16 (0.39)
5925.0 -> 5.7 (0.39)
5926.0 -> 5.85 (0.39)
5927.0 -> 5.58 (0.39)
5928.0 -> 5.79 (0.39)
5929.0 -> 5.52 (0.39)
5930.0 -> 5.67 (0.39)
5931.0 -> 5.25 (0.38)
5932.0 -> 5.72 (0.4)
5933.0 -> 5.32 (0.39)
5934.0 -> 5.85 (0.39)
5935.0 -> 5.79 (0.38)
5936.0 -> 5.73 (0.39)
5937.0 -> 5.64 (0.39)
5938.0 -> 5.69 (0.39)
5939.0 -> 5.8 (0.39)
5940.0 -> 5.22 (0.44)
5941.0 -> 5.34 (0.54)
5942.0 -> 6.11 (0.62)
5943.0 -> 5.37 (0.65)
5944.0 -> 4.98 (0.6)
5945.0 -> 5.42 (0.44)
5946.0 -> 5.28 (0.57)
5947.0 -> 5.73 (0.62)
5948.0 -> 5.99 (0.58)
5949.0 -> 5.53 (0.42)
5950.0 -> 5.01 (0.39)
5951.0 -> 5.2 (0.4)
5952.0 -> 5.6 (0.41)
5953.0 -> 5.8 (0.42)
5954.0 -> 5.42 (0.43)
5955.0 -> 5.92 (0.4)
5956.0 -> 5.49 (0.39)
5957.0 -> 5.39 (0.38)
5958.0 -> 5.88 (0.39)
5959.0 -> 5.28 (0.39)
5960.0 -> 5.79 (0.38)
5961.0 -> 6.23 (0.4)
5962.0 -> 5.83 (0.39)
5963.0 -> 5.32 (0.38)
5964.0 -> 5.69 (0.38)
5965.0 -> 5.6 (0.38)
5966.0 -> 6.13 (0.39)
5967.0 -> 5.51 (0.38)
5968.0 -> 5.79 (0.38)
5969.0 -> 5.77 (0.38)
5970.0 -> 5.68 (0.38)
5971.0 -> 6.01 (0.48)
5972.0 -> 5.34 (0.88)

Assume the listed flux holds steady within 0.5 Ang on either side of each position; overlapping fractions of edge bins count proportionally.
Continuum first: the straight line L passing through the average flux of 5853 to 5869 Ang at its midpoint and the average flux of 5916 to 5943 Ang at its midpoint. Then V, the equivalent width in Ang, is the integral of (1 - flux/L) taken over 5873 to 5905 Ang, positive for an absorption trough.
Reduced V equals 2.5 Ang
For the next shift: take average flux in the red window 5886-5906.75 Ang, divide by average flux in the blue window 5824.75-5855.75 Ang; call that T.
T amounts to 0.86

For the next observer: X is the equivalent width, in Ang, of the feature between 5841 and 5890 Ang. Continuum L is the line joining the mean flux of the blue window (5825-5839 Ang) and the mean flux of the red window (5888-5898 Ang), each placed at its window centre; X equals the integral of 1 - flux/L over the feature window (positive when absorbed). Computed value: -2.9 Ang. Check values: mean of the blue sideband 5.86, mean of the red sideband 4.69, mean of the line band 5.53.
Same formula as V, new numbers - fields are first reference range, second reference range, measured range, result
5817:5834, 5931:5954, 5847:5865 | 0.62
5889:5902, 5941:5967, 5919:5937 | -1.18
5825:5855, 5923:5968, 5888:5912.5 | 2.41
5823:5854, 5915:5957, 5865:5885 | 0.72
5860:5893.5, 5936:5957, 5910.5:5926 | -0.34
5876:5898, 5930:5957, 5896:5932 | -1.59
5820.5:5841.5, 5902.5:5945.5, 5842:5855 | 0.11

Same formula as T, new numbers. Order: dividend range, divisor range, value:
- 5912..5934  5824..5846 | 0.94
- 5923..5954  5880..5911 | 1.08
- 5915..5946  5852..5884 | 1.01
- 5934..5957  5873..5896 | 1.09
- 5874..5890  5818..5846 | 0.89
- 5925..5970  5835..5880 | 0.98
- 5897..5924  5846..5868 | 0.98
